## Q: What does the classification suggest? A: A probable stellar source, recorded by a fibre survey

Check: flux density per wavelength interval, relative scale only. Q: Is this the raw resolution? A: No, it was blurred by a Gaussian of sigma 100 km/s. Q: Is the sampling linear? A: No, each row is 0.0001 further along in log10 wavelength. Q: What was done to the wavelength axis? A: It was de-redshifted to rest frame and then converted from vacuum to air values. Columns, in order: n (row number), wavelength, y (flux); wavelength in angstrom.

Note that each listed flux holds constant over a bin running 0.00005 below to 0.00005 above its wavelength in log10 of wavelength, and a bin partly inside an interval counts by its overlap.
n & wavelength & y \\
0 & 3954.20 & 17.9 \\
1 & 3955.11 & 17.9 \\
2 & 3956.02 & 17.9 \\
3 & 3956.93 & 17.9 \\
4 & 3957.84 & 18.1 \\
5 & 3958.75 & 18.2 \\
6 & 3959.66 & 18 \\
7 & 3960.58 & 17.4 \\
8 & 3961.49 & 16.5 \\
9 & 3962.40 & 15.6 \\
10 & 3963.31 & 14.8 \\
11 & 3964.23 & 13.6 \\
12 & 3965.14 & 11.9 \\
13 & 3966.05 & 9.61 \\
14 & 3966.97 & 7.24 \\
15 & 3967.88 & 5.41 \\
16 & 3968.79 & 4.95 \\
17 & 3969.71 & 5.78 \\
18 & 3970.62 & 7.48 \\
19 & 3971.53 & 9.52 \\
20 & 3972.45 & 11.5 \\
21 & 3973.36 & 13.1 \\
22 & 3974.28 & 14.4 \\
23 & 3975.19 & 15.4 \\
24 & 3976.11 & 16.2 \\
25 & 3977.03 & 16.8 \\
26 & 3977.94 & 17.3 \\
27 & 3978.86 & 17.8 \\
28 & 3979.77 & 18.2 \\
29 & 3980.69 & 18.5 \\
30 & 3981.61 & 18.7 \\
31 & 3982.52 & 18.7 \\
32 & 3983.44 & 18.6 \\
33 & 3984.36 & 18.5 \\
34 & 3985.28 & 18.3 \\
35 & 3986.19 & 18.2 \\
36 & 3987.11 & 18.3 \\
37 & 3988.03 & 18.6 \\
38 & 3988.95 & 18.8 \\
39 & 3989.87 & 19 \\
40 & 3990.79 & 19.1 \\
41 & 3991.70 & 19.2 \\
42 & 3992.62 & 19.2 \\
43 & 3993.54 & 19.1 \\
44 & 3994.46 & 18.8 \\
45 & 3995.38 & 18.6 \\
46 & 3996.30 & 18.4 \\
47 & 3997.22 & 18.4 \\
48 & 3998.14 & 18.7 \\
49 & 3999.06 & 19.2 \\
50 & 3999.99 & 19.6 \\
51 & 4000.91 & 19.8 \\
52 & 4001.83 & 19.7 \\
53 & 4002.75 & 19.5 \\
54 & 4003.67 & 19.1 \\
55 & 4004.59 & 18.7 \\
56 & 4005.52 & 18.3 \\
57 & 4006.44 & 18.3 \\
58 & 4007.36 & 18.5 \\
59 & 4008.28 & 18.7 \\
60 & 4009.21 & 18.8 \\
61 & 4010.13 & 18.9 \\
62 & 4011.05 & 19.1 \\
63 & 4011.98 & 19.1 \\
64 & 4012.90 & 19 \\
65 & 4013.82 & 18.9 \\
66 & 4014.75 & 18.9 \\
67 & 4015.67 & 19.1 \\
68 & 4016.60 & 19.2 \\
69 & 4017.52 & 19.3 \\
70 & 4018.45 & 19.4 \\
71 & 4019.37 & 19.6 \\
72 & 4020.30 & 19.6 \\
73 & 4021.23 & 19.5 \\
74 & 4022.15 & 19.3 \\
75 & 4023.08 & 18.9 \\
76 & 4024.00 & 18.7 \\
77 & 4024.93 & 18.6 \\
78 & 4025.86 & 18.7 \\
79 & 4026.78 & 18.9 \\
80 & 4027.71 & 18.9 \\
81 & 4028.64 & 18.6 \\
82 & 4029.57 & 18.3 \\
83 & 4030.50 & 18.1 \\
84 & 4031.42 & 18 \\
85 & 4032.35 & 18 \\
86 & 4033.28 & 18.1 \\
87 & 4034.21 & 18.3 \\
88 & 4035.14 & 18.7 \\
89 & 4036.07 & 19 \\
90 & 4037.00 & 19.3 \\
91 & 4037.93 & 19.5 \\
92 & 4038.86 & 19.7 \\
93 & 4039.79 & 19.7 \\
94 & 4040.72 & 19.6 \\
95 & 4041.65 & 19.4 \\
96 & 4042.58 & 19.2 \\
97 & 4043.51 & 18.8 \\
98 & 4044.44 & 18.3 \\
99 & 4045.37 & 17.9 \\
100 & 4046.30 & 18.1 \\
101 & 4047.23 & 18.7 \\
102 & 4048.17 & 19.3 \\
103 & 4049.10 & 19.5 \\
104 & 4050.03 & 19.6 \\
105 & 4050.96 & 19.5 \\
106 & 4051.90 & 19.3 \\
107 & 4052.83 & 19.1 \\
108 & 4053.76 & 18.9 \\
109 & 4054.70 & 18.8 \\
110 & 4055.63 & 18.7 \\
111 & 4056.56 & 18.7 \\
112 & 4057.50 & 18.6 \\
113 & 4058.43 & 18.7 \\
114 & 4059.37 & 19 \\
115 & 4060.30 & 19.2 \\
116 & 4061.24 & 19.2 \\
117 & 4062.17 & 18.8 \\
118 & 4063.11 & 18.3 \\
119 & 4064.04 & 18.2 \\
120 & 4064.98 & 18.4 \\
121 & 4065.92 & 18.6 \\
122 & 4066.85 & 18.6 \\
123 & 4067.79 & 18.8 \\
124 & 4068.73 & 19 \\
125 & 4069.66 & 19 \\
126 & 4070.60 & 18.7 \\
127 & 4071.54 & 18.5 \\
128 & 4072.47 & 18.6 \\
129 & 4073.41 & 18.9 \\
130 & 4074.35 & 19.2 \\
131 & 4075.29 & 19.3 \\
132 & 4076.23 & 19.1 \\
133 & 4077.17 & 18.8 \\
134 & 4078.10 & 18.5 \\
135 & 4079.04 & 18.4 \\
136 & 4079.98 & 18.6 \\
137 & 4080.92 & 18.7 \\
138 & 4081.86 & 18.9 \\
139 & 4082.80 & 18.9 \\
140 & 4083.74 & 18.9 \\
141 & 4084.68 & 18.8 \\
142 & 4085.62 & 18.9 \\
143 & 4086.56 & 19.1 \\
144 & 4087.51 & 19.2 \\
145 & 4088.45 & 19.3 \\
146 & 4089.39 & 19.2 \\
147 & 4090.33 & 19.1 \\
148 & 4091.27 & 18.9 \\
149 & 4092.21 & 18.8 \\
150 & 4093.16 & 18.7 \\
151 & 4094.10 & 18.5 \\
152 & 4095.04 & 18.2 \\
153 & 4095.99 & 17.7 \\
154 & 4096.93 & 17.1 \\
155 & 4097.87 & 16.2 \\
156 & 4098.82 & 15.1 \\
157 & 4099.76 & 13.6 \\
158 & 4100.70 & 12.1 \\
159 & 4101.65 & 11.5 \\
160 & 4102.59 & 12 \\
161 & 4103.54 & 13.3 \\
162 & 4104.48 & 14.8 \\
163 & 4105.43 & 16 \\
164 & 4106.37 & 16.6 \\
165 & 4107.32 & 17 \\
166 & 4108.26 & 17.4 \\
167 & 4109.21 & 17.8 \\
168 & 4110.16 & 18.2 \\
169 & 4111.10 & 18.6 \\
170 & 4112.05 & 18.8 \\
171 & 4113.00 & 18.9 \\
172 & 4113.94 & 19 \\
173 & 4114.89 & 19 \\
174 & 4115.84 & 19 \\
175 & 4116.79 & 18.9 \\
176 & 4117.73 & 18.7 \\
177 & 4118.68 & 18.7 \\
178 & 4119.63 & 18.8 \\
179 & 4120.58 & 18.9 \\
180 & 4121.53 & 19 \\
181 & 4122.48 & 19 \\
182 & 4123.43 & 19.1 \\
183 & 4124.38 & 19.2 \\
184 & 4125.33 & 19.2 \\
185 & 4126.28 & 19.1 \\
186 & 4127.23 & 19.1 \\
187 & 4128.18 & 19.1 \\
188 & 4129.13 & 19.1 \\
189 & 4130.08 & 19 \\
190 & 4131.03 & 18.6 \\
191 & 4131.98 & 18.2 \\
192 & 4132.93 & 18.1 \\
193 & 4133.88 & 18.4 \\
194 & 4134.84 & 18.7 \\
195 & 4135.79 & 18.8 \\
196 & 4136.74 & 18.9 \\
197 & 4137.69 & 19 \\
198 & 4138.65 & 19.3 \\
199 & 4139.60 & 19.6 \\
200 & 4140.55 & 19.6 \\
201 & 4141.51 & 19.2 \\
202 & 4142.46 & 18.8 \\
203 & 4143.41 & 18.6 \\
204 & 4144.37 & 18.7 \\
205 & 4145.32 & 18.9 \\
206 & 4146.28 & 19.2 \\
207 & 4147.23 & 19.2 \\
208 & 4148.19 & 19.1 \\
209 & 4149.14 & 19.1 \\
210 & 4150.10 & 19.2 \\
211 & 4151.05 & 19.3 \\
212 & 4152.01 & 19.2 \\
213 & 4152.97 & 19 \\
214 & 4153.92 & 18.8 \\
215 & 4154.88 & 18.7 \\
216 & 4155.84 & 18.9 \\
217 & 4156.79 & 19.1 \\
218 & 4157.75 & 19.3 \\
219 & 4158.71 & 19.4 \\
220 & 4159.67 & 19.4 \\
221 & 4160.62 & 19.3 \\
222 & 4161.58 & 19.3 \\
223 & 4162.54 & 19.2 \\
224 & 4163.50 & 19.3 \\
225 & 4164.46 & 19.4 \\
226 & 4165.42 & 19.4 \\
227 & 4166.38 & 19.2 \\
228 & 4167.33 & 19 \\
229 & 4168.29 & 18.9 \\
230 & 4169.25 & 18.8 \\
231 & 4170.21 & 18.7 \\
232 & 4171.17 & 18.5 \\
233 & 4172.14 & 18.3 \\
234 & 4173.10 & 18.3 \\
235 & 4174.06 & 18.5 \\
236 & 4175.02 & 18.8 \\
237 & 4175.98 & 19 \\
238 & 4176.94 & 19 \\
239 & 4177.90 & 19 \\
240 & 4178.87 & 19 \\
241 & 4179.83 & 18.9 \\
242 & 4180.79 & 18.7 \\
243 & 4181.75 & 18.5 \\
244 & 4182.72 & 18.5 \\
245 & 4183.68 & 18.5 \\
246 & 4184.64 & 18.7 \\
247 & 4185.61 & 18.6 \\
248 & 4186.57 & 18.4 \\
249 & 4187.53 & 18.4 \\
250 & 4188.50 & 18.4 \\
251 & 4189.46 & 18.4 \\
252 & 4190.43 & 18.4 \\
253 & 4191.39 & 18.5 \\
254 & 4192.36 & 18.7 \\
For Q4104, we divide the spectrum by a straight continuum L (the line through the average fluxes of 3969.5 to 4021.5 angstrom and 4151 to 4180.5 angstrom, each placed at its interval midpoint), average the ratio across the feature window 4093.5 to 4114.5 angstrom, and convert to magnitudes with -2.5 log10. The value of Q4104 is 0.14 mag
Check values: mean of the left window 17.9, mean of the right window 19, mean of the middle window 16.3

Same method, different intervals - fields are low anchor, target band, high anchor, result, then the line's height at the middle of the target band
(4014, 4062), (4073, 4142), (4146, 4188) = 0.05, 18.9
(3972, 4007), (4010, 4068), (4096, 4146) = -0.05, 18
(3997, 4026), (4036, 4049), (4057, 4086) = -0.01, 18.9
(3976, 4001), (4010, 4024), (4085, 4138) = -0.05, 18.4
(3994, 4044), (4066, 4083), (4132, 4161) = 0.01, 19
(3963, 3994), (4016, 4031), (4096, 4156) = -0.19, 16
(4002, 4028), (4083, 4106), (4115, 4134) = 0.12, 18.9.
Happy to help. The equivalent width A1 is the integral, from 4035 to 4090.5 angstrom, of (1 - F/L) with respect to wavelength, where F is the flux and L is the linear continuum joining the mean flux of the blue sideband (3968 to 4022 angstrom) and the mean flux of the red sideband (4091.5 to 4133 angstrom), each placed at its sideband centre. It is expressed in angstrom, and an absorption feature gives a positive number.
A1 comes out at -4.3 angstrom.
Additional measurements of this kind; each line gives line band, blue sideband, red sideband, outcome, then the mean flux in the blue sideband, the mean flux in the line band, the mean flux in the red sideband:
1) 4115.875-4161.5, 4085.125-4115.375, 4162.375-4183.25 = -2.4 angstrom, 17.1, 19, 18.9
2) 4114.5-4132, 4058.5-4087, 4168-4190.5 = -0.2 angstrom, 18.8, 19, 18.6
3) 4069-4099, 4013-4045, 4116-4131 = 0.6 angstrom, 18.9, 18.6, 19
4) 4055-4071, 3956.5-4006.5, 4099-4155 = -1.3 angstrom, 16.3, 18.7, 18.1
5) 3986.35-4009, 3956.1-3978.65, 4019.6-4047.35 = -4.4 angstrom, 13.3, 18.9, 18.8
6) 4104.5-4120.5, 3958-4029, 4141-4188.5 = 0.2 angstrom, 17.1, 18.1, 18.9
